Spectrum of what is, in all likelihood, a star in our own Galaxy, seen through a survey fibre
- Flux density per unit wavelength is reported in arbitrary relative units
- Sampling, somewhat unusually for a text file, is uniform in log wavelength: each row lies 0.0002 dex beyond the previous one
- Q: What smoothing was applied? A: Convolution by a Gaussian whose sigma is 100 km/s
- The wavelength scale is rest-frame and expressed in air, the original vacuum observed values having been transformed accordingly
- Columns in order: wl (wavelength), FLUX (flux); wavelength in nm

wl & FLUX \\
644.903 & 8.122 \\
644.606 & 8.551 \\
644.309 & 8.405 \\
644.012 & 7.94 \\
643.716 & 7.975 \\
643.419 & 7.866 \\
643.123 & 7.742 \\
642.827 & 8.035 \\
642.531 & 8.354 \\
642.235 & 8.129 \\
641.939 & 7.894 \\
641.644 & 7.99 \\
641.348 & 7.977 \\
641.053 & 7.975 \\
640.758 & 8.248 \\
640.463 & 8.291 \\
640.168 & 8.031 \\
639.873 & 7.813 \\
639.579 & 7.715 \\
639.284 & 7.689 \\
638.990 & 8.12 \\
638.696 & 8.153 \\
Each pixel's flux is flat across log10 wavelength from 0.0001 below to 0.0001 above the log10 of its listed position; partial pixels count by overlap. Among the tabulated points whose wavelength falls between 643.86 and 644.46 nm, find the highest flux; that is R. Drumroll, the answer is 8.405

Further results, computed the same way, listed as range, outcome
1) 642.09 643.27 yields 8.354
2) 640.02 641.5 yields 8.291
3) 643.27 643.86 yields 7.975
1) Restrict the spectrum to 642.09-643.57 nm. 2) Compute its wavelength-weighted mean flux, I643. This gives 8.02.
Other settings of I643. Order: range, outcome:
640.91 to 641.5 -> 7.97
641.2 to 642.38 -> 8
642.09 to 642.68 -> 8.24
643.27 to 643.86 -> 7.91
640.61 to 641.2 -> 8.11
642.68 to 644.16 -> 7.91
